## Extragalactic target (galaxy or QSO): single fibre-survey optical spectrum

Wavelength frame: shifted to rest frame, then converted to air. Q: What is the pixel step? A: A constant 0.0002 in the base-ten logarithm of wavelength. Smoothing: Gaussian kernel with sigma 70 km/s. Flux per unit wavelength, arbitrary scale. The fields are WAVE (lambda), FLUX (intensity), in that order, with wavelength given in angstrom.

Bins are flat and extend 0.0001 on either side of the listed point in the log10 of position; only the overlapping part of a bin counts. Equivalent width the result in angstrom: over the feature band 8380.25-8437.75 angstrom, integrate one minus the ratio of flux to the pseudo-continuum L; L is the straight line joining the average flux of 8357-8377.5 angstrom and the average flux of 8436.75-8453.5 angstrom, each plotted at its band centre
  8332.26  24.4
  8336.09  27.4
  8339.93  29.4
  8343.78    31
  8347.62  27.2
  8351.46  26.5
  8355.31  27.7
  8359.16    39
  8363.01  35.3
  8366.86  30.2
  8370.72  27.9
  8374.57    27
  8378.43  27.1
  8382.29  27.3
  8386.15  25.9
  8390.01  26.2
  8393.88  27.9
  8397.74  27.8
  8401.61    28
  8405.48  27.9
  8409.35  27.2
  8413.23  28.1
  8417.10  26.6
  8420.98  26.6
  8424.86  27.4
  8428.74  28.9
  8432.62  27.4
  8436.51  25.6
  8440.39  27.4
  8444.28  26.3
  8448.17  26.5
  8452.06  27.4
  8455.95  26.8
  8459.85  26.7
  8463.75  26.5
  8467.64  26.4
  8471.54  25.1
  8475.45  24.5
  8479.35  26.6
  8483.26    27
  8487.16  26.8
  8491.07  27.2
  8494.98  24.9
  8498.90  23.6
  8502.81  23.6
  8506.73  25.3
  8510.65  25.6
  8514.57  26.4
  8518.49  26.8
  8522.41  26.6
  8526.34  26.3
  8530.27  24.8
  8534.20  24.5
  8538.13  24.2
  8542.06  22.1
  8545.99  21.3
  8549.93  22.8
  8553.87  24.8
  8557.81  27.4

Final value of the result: 3.4 angstrom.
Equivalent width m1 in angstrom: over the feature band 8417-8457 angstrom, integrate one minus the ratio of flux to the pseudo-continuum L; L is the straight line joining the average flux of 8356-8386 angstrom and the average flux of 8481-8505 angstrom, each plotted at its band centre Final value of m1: 0.9 angstrom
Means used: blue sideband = 30.1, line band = 27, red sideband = 25.5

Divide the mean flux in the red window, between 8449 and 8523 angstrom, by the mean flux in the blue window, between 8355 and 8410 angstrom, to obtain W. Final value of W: 0.90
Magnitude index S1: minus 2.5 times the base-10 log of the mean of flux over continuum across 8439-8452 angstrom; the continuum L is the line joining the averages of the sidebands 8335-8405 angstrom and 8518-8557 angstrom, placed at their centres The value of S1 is 0.00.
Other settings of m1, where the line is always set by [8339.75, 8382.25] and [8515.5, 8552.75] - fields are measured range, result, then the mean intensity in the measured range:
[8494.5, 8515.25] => 0.4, 24.8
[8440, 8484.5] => 0.4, 26.4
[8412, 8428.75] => 0.4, 27.3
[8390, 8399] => 0.4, 27.5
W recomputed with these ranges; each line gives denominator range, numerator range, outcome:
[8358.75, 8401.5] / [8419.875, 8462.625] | 0.94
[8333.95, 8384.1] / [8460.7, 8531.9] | 0.88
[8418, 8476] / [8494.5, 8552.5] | 0.92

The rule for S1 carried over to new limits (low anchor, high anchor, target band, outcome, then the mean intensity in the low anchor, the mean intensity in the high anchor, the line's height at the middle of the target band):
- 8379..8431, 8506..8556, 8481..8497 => -0.036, 27.4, 24.7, 25.6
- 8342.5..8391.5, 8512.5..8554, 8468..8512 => 0.011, 29.1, 24.6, 25.8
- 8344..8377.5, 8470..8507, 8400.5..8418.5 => 0.029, 30.1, 25.5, 28.3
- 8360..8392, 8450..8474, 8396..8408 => 0.006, 28.7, 26.4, 28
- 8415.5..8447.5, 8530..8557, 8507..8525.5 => -0.079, 27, 23.6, 24.4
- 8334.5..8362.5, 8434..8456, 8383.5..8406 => 0.046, 30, 26.7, 28.4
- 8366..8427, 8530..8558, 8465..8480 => -0.005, 27.4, 23.7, 25.5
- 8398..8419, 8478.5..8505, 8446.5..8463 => -0.014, 27.6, 25.6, 26.5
